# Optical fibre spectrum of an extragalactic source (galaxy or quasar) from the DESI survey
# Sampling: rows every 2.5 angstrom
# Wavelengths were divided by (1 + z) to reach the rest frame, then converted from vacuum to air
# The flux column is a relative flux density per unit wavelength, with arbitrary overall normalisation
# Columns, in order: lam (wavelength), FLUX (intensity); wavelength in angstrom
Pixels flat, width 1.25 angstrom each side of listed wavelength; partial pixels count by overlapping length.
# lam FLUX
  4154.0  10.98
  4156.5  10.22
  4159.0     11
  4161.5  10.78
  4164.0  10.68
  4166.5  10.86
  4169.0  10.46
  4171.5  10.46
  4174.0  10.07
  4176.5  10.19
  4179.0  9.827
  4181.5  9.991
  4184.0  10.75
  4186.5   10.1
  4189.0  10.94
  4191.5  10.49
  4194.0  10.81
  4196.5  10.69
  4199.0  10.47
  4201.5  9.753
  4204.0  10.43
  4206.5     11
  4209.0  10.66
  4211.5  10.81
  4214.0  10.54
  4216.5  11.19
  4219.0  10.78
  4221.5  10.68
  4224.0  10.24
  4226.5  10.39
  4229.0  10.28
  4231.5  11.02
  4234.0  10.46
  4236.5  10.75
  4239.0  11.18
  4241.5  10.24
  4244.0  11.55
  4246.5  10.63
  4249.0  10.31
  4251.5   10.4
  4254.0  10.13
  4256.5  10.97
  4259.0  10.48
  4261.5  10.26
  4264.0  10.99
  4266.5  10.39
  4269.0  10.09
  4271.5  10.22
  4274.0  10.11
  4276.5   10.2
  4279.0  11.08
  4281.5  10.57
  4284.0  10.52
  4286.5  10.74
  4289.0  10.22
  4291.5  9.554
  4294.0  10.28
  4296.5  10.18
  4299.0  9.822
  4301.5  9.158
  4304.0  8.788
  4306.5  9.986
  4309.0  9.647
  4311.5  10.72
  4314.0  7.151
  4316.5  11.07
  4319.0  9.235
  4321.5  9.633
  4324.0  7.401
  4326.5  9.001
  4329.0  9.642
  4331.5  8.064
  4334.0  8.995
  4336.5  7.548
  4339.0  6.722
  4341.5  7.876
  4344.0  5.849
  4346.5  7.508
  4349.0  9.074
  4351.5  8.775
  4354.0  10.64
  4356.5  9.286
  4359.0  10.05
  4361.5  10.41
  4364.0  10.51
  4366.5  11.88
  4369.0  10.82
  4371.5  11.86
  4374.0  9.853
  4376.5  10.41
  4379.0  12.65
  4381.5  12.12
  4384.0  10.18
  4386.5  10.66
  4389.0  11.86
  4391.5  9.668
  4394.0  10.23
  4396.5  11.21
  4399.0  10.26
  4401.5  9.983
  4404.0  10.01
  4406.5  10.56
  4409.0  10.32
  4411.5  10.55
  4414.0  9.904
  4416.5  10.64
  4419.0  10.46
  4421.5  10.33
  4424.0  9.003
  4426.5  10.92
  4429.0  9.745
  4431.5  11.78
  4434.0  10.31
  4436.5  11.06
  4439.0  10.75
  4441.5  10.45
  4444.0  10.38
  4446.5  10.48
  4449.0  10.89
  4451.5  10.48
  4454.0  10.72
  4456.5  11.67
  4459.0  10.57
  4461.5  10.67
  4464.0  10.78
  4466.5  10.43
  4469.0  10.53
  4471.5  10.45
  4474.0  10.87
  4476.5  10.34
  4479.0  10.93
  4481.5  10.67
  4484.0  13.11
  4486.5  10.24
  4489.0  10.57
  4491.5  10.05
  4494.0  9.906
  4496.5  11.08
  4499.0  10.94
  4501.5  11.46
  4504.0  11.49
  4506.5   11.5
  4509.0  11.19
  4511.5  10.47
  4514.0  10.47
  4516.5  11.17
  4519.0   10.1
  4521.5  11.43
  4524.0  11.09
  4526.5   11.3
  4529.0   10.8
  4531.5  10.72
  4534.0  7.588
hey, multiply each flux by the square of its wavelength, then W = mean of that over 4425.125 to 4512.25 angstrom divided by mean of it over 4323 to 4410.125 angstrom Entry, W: 1.16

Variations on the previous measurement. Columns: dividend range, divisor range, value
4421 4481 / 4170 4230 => 1.14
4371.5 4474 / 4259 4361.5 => 1.18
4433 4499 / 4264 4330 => 1.18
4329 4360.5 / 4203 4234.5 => 0.84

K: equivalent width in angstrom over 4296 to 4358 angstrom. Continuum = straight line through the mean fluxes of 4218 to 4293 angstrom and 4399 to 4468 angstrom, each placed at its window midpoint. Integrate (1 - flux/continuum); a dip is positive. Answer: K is 9.7 angstrom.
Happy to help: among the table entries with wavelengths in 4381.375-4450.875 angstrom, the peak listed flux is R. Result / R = 12.12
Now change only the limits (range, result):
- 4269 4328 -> 11.08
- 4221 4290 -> 11.55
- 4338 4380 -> 12.65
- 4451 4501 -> 13.11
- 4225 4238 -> 11.02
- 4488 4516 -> 11.5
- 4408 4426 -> 10.64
